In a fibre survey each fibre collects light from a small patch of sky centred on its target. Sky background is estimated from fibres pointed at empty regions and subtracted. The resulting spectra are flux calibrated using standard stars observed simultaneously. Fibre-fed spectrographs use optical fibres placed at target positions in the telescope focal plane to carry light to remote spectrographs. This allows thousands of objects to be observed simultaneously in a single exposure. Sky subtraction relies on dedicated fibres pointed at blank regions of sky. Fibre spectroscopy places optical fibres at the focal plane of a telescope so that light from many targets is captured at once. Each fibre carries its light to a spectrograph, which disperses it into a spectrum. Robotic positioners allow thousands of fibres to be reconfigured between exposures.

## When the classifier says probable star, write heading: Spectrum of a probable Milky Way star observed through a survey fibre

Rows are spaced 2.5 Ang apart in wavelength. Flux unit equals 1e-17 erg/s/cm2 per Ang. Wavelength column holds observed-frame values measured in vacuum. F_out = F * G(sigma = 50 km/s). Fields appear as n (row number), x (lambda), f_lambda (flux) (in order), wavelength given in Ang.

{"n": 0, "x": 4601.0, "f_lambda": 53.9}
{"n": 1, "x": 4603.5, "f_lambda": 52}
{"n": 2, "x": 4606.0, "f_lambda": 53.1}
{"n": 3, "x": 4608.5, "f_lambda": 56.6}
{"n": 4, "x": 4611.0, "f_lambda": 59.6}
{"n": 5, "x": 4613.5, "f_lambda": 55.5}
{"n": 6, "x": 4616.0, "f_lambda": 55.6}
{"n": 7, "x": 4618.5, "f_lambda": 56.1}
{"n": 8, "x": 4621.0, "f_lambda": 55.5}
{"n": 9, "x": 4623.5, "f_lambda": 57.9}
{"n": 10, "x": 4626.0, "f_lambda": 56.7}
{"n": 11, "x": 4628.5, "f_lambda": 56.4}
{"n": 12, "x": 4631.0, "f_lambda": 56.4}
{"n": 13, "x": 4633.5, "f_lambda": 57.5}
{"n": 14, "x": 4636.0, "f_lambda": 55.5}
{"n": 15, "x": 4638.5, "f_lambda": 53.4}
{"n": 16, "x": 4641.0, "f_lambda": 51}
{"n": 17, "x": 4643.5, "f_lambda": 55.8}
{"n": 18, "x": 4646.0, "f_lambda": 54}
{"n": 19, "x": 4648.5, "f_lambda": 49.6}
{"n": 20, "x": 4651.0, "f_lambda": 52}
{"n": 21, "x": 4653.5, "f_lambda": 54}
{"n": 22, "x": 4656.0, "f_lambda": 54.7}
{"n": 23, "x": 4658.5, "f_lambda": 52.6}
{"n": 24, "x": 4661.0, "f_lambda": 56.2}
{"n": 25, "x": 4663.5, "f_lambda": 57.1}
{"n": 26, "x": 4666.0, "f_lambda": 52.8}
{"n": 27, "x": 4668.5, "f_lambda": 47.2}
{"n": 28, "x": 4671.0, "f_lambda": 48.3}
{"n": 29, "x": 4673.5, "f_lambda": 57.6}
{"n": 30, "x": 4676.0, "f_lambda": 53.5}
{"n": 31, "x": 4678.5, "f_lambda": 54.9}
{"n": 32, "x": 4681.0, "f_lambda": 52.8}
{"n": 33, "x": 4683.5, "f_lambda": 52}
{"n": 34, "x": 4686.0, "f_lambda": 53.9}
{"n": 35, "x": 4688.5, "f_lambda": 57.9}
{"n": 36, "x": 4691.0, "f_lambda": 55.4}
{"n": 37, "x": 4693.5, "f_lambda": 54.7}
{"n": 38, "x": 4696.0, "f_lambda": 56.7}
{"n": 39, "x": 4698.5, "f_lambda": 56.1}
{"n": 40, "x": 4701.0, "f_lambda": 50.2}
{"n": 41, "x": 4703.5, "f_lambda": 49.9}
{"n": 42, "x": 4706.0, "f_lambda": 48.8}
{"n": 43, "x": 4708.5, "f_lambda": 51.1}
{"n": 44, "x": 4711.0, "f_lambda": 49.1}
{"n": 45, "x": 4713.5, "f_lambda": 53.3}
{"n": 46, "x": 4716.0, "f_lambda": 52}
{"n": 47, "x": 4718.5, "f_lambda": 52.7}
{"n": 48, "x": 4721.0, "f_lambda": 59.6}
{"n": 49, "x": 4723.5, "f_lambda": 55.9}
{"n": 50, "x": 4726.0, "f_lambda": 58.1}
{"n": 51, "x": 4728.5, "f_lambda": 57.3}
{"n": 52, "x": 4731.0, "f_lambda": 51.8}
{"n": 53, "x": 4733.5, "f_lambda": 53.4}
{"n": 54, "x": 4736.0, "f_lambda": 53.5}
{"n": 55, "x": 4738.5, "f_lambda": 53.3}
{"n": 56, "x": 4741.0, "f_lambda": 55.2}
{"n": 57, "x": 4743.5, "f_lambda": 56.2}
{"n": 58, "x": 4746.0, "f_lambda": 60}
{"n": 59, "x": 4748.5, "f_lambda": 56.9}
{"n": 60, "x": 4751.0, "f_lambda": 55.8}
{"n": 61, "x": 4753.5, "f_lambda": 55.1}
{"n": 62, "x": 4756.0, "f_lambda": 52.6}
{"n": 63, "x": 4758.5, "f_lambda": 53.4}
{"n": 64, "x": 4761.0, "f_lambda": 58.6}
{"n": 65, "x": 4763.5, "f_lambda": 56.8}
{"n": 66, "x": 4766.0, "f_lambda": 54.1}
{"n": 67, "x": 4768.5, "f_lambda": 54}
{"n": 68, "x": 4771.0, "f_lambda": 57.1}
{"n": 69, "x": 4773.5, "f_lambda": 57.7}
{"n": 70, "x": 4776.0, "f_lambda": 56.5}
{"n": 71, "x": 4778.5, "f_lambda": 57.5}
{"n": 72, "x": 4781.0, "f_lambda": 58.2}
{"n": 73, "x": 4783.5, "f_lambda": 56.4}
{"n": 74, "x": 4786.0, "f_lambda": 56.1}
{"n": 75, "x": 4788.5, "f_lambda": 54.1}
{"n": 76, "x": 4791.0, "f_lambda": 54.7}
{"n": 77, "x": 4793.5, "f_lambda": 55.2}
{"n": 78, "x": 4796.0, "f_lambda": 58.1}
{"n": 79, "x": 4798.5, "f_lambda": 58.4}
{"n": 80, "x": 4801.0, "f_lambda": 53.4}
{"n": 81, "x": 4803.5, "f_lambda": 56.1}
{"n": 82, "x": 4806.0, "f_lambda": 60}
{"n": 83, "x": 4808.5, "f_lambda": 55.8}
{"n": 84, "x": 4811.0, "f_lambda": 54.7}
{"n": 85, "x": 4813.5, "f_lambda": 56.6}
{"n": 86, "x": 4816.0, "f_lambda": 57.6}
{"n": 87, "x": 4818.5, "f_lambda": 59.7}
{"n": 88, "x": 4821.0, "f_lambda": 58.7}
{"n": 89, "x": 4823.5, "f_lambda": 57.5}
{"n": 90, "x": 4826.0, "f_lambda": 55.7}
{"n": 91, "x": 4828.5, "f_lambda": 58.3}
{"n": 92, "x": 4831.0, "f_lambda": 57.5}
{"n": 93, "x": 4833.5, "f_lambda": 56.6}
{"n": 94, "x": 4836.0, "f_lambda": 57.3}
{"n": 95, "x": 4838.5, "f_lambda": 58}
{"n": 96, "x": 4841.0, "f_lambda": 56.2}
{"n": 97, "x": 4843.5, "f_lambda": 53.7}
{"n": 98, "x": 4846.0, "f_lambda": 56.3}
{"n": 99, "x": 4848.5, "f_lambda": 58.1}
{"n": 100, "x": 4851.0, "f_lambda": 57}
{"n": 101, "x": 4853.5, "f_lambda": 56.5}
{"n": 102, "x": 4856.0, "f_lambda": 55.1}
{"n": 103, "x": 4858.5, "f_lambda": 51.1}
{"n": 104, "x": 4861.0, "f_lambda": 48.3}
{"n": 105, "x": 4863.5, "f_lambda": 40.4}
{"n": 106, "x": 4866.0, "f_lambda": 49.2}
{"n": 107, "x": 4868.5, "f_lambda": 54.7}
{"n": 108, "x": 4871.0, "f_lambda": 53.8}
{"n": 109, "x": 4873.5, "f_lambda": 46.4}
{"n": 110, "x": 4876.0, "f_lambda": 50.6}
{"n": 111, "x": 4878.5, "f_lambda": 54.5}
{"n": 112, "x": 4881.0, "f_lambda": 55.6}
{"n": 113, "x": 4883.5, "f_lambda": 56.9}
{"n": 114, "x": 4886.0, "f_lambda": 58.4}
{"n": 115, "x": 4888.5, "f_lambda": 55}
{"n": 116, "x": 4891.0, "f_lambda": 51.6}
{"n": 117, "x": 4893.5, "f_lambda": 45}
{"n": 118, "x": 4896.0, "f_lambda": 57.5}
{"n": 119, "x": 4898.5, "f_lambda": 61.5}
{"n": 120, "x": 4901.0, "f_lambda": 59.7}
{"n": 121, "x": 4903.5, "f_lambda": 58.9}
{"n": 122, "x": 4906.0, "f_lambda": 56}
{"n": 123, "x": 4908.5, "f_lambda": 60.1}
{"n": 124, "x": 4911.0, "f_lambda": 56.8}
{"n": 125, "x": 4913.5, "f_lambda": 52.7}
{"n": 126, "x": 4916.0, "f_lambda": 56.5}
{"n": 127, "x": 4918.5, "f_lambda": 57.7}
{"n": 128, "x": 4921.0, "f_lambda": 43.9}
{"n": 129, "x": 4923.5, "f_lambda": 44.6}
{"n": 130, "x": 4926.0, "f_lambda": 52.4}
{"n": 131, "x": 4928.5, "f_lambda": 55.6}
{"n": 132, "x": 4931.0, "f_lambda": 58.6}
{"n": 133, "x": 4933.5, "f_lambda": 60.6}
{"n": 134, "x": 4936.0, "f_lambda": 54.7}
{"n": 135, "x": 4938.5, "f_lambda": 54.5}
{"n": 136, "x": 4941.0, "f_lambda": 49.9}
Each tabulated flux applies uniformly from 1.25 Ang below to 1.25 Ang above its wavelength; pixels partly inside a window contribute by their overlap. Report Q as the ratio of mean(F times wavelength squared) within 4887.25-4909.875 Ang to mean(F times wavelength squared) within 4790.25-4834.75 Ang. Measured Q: 1.0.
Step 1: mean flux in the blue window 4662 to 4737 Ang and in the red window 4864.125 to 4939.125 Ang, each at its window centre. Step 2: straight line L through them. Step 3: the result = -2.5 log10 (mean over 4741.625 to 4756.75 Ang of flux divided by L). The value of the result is -0.047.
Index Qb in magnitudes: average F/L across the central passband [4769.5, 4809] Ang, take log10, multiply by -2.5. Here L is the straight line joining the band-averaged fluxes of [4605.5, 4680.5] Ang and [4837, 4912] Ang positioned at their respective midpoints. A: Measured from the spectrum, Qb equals -0.04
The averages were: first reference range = 54.6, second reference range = 54.4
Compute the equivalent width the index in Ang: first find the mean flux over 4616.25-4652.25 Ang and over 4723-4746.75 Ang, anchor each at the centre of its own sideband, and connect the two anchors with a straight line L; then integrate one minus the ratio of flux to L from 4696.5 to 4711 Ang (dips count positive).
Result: 1.02 Ang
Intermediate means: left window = 54.9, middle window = 51.3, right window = 55.4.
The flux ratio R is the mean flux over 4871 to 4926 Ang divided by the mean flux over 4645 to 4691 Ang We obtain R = 1.0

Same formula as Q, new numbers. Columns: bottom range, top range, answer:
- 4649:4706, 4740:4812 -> 1.09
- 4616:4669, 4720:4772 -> 1.07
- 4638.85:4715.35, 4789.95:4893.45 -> 1.11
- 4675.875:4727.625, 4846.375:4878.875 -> 1.03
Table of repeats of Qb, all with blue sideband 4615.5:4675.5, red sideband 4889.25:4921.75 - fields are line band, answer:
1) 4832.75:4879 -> 0.04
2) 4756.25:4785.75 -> -0.03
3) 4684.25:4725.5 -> 0.02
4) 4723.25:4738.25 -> 0.00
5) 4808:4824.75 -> -0.04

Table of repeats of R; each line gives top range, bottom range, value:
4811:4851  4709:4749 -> 1.04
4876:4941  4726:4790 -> 0.99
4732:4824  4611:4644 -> 1.01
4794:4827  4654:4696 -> 1.06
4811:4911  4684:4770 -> 1.01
